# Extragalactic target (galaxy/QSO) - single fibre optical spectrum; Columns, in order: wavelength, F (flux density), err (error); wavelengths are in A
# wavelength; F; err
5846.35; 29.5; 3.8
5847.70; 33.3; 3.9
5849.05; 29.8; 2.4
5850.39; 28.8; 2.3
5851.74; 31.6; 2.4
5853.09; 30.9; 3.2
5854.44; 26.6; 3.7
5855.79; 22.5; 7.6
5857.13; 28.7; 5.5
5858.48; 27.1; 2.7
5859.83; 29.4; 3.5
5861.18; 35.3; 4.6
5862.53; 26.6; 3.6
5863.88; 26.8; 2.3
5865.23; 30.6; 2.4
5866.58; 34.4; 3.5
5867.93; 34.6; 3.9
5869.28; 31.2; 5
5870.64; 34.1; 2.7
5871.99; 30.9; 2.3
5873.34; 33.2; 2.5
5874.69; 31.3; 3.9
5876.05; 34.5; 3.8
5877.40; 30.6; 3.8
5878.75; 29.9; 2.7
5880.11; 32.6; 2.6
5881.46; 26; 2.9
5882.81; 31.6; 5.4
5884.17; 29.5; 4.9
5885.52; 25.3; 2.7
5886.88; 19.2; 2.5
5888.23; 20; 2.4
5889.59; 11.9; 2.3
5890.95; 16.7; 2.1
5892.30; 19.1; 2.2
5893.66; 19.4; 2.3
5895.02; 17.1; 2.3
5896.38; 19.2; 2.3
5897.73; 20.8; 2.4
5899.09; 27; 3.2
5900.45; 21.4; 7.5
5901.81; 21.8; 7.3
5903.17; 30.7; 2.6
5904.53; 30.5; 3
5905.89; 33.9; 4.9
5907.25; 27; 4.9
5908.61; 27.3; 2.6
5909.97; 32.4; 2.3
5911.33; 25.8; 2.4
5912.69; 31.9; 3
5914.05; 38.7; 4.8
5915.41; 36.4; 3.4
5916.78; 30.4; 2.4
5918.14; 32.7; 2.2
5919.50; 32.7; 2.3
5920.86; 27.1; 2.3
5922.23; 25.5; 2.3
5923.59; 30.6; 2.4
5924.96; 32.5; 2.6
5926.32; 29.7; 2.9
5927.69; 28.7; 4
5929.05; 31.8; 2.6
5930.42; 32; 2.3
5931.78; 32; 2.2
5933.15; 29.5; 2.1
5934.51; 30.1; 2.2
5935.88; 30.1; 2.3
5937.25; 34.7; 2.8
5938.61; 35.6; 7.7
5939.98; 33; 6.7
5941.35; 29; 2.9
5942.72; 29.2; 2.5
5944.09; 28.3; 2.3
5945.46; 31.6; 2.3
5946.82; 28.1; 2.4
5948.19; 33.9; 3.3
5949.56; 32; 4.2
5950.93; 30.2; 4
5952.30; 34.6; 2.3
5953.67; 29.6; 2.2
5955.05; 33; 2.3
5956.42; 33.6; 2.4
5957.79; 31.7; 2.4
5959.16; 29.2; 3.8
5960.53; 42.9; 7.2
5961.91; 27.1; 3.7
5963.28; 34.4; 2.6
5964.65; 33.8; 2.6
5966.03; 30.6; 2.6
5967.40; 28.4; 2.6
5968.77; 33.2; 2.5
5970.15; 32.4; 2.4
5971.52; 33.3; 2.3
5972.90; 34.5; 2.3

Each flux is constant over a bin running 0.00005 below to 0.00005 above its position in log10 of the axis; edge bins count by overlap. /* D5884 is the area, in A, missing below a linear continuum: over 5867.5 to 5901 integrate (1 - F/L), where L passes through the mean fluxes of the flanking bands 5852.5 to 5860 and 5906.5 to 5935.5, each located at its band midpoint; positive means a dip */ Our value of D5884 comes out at 3.4 A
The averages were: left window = 27.4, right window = 30.7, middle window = 25.8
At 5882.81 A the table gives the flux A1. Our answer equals 31.6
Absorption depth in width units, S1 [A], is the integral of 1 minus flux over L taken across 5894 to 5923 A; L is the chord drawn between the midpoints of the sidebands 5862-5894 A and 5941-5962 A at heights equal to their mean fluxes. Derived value 1.29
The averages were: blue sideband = 27.6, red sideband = 31.7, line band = 28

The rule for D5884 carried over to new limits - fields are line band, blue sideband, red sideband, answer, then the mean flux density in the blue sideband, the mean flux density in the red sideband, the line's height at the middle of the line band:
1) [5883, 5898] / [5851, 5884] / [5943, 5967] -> 5.17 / 30.4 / 31.9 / 30.8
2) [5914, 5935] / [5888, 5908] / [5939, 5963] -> -3.15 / 22.5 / 31.7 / 27.1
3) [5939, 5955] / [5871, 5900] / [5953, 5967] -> 0.09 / 25.1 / 32.5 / 31.2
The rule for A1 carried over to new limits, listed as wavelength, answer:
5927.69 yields 28.7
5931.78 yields 32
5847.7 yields 33.3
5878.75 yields 29.9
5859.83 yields 29.4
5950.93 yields 30.2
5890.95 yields 16.7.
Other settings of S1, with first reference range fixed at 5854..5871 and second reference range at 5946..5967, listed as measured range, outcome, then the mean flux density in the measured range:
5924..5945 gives 0.4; 31.1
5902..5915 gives 0.1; 30.7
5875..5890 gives 1.7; 26.8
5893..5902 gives 2.9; 20.9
